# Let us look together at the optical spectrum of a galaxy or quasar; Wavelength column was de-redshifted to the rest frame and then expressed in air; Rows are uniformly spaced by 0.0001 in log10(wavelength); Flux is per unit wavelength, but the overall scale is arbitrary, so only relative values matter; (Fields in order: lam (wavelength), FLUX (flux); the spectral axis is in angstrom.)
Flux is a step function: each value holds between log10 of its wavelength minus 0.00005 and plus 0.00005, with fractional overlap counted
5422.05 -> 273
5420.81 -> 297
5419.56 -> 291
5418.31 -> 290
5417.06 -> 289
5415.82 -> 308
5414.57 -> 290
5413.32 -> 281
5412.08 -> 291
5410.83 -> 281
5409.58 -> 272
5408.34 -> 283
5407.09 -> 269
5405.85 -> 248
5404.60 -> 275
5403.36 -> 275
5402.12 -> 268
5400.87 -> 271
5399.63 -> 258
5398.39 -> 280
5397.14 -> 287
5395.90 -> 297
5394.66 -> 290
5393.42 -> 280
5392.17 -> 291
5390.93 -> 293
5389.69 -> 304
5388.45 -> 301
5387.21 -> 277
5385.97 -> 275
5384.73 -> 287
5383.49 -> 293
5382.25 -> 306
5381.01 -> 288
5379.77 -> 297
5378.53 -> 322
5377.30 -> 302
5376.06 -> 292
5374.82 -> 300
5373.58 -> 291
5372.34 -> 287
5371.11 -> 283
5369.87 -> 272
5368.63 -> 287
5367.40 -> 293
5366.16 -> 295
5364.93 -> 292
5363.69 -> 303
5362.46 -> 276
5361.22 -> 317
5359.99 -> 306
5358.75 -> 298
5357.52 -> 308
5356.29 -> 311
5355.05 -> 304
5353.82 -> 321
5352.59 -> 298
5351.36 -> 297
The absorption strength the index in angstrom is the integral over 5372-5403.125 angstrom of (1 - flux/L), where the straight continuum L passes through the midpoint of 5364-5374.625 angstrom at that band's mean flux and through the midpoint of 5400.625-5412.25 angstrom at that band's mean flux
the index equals -0.96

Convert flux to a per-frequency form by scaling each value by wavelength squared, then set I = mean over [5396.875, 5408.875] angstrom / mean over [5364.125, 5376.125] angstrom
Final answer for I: 0.95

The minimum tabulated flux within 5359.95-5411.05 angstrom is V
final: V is 248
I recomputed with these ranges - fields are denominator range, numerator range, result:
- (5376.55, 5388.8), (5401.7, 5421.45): 0.97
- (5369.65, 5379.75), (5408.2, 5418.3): 0.99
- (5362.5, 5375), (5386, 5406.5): 0.98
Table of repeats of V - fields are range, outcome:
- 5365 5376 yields 272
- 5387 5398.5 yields 277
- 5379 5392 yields 275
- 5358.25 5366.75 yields 276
